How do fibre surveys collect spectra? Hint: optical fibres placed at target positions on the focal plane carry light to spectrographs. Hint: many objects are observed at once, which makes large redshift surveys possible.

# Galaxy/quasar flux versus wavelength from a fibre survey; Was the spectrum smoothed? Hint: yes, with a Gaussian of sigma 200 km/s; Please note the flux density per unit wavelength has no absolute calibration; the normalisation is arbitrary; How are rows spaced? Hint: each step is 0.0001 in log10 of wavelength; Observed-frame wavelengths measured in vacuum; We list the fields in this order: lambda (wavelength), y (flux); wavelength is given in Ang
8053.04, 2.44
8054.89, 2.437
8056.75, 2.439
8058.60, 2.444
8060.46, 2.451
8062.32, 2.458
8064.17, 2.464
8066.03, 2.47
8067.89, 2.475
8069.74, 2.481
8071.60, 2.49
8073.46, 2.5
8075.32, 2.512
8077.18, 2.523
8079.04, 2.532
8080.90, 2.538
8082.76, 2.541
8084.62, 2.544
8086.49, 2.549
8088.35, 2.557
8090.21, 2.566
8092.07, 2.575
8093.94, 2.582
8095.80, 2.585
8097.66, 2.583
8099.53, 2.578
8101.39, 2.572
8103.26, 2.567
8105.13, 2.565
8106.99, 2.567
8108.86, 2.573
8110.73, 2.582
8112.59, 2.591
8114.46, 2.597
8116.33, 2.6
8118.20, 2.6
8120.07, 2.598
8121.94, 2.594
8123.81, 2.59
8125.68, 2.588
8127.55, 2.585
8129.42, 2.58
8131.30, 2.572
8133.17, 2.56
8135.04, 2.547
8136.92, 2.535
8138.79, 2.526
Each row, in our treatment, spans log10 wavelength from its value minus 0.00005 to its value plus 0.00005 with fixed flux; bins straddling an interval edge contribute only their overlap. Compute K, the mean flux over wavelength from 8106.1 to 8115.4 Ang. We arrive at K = 2.58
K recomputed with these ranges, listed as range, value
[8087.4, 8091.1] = 2.56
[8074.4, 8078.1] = 2.52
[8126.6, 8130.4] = 2.58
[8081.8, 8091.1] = 2.55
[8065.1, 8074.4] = 2.48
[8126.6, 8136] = 2.57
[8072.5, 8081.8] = 2.52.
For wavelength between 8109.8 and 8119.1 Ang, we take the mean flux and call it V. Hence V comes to 2.6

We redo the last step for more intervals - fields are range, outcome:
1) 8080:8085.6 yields 2.54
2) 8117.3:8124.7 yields 2.6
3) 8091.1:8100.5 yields 2.58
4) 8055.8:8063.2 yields 2.45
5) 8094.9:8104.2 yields 2.58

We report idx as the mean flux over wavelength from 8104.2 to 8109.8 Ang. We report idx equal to 2.57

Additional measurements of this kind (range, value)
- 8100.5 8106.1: 2.57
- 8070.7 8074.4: 2.49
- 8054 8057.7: 2.44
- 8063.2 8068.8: 2.47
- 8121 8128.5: 2.59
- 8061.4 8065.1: 2.46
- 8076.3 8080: 2.53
